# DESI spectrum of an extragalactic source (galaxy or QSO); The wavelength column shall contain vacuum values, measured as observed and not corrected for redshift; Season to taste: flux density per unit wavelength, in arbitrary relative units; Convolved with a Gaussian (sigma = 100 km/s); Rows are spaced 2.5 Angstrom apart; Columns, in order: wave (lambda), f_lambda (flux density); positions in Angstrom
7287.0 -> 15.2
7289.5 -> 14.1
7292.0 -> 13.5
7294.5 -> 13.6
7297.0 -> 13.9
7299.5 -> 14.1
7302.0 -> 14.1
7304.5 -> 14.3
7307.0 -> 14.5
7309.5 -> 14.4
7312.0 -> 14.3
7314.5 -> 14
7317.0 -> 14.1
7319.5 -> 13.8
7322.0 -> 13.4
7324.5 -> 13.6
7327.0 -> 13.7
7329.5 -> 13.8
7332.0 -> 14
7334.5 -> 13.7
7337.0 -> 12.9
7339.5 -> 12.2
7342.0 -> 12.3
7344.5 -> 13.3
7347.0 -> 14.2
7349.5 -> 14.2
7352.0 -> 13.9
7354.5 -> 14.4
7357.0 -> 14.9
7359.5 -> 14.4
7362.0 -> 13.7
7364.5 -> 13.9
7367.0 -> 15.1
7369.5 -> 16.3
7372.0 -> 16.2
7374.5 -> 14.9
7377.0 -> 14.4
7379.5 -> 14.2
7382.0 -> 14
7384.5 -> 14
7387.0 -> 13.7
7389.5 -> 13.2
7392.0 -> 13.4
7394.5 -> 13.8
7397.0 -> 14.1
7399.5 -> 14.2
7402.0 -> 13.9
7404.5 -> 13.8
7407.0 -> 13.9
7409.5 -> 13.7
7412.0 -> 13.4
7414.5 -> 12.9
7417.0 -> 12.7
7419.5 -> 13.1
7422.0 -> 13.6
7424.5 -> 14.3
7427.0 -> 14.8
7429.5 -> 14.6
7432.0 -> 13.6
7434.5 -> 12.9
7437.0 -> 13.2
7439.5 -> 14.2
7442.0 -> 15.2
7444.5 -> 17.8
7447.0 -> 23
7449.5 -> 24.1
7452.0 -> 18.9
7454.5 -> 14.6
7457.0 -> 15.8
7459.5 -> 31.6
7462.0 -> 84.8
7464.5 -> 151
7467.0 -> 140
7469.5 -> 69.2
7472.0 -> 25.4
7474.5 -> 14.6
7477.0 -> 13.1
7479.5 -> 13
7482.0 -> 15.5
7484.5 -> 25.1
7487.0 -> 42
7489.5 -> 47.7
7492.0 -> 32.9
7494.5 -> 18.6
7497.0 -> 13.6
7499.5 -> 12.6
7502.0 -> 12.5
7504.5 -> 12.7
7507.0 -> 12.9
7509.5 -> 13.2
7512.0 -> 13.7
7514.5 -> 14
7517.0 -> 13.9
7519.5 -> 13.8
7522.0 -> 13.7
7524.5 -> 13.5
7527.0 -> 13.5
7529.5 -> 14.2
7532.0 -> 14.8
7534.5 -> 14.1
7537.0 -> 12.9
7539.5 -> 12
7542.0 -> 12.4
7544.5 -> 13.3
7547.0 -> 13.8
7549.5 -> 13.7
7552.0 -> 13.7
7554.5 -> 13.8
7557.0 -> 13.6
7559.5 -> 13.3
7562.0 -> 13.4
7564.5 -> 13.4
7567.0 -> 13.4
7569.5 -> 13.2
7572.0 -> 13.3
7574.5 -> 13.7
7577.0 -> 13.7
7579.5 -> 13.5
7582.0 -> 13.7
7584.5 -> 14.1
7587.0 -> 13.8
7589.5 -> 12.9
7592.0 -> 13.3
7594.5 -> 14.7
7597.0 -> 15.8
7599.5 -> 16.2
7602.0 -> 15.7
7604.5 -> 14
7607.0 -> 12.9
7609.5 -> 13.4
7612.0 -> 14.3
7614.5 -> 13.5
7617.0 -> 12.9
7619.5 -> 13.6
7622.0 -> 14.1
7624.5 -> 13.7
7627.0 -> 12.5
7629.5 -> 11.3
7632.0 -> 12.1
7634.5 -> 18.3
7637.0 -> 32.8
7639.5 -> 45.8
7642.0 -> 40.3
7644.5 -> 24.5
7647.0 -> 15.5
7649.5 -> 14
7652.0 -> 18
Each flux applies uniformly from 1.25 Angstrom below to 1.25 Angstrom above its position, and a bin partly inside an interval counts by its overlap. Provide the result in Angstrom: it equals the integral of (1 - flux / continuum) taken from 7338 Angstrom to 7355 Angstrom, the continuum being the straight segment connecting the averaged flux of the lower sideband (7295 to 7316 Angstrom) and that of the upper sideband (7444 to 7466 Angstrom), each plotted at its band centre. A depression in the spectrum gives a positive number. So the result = 6.8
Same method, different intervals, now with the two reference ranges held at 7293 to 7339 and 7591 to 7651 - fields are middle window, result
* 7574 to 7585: 2.2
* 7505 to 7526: 3.6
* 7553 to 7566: 2.6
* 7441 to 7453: -3.4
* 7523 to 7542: 3.6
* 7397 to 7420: 2.3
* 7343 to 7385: 0.0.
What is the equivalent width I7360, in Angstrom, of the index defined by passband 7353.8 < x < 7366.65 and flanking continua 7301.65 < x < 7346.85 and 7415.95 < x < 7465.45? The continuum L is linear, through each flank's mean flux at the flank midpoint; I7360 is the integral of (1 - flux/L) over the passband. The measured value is 2.3 Angstrom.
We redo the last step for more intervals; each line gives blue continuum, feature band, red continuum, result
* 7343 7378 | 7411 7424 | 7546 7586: 1.0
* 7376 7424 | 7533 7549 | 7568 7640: 1.8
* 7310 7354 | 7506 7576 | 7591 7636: 2.4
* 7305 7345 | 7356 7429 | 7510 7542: -2.4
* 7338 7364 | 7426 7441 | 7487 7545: 1.2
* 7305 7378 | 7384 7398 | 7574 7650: 0.9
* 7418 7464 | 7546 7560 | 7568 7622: 2.3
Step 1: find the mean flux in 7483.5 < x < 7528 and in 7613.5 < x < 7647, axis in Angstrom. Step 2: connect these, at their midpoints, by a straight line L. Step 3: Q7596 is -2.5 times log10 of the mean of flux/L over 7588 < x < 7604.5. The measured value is 0.33 mag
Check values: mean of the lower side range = 18.9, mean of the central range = 14.7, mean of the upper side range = 20.3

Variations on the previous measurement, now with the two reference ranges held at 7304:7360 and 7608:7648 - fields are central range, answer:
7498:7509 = 0.31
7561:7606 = 0.30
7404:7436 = 0.14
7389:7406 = 0.09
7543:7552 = 0.29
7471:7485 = -0.05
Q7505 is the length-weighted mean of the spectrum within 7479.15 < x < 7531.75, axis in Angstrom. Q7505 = 18.2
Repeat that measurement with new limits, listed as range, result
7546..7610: 13.9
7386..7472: 26.7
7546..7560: 13.7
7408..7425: 13.4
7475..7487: 19.2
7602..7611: 13.8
